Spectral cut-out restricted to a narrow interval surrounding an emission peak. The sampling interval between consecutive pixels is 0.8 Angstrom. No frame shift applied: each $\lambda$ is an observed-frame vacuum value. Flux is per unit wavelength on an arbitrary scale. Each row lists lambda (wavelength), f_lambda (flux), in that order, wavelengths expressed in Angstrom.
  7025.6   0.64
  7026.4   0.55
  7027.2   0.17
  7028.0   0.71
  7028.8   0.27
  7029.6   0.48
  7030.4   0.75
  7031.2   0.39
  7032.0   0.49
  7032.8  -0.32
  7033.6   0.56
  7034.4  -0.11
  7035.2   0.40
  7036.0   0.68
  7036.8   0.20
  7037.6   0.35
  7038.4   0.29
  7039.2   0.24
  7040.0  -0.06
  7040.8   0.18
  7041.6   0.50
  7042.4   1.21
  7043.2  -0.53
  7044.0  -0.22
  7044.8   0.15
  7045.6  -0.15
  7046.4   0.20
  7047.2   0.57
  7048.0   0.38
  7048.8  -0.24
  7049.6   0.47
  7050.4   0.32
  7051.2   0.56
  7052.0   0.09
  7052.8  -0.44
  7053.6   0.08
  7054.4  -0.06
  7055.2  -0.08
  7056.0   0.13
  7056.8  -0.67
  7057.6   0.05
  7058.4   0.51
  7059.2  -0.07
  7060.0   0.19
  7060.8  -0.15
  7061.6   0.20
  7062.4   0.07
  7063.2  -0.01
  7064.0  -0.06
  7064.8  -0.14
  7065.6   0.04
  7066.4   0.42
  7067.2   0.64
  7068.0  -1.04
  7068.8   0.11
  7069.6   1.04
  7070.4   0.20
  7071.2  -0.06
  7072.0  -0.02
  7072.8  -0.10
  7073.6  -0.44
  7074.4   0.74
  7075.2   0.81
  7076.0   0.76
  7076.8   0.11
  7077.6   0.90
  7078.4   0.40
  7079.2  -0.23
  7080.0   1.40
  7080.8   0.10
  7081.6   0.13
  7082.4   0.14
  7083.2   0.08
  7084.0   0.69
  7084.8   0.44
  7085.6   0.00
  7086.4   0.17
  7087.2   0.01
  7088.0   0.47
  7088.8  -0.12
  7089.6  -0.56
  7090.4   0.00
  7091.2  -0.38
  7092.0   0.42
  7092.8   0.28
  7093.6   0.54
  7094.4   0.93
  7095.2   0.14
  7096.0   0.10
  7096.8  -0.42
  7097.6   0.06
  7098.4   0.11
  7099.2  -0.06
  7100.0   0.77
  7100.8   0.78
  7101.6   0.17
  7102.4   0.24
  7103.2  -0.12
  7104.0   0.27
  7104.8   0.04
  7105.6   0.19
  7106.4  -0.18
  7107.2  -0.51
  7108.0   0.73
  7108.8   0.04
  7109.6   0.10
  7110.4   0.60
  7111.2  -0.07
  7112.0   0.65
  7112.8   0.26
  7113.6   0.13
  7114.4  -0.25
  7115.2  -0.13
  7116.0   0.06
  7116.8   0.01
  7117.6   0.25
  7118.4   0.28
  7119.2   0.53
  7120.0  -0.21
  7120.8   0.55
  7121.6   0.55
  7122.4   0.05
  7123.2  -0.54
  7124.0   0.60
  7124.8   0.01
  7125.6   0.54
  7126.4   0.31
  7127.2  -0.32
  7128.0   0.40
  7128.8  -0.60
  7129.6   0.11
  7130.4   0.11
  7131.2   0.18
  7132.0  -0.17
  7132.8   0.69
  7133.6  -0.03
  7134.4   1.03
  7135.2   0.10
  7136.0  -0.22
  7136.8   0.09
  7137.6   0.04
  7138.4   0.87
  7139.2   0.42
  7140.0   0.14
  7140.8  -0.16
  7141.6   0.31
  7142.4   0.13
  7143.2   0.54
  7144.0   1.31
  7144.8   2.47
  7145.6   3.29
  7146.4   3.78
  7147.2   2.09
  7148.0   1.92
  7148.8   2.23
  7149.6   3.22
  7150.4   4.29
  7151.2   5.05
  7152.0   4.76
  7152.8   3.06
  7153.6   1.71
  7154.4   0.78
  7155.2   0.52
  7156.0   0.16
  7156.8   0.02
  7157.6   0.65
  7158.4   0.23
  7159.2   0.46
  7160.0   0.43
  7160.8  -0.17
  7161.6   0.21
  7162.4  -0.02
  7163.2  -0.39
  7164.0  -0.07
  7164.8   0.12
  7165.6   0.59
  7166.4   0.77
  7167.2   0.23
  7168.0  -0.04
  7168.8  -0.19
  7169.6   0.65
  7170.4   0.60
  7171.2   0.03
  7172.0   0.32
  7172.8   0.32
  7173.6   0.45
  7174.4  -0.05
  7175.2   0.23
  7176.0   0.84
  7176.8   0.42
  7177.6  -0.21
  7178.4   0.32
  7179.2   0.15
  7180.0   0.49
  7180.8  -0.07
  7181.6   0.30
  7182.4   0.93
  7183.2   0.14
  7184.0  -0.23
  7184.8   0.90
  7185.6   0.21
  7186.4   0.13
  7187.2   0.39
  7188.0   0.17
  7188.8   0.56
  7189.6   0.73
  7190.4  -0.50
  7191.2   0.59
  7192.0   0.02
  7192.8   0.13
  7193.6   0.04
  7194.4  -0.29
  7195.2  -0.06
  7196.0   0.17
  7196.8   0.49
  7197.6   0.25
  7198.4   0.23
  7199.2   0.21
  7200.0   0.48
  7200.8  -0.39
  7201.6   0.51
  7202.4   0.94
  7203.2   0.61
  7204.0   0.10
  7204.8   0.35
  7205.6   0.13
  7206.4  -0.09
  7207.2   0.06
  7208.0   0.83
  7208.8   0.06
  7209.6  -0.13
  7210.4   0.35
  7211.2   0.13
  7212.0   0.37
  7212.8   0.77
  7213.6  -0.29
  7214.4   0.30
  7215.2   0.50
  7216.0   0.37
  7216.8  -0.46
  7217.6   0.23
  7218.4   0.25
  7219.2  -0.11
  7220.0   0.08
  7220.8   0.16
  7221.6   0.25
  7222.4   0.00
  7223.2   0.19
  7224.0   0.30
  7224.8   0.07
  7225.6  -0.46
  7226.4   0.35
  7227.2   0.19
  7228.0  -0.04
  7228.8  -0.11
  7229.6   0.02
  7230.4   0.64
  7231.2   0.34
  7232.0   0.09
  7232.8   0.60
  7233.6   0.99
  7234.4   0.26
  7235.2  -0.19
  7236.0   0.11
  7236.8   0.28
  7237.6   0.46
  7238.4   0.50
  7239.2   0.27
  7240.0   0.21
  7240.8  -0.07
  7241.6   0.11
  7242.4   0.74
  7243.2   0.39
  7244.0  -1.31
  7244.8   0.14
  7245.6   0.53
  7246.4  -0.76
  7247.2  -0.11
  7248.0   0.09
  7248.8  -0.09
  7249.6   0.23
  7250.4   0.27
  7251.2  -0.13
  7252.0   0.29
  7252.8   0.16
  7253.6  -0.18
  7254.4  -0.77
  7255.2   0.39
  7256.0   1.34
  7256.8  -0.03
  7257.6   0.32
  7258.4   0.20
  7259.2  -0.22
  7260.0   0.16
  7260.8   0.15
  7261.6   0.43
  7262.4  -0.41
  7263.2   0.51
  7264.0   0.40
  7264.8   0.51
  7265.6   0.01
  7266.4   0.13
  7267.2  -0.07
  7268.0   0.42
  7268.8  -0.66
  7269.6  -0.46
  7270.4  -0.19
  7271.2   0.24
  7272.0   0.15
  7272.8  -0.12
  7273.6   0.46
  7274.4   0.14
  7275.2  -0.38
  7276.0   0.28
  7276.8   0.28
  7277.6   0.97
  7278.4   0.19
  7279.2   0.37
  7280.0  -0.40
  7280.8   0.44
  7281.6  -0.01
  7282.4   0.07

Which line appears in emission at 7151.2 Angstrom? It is [O II] 3727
